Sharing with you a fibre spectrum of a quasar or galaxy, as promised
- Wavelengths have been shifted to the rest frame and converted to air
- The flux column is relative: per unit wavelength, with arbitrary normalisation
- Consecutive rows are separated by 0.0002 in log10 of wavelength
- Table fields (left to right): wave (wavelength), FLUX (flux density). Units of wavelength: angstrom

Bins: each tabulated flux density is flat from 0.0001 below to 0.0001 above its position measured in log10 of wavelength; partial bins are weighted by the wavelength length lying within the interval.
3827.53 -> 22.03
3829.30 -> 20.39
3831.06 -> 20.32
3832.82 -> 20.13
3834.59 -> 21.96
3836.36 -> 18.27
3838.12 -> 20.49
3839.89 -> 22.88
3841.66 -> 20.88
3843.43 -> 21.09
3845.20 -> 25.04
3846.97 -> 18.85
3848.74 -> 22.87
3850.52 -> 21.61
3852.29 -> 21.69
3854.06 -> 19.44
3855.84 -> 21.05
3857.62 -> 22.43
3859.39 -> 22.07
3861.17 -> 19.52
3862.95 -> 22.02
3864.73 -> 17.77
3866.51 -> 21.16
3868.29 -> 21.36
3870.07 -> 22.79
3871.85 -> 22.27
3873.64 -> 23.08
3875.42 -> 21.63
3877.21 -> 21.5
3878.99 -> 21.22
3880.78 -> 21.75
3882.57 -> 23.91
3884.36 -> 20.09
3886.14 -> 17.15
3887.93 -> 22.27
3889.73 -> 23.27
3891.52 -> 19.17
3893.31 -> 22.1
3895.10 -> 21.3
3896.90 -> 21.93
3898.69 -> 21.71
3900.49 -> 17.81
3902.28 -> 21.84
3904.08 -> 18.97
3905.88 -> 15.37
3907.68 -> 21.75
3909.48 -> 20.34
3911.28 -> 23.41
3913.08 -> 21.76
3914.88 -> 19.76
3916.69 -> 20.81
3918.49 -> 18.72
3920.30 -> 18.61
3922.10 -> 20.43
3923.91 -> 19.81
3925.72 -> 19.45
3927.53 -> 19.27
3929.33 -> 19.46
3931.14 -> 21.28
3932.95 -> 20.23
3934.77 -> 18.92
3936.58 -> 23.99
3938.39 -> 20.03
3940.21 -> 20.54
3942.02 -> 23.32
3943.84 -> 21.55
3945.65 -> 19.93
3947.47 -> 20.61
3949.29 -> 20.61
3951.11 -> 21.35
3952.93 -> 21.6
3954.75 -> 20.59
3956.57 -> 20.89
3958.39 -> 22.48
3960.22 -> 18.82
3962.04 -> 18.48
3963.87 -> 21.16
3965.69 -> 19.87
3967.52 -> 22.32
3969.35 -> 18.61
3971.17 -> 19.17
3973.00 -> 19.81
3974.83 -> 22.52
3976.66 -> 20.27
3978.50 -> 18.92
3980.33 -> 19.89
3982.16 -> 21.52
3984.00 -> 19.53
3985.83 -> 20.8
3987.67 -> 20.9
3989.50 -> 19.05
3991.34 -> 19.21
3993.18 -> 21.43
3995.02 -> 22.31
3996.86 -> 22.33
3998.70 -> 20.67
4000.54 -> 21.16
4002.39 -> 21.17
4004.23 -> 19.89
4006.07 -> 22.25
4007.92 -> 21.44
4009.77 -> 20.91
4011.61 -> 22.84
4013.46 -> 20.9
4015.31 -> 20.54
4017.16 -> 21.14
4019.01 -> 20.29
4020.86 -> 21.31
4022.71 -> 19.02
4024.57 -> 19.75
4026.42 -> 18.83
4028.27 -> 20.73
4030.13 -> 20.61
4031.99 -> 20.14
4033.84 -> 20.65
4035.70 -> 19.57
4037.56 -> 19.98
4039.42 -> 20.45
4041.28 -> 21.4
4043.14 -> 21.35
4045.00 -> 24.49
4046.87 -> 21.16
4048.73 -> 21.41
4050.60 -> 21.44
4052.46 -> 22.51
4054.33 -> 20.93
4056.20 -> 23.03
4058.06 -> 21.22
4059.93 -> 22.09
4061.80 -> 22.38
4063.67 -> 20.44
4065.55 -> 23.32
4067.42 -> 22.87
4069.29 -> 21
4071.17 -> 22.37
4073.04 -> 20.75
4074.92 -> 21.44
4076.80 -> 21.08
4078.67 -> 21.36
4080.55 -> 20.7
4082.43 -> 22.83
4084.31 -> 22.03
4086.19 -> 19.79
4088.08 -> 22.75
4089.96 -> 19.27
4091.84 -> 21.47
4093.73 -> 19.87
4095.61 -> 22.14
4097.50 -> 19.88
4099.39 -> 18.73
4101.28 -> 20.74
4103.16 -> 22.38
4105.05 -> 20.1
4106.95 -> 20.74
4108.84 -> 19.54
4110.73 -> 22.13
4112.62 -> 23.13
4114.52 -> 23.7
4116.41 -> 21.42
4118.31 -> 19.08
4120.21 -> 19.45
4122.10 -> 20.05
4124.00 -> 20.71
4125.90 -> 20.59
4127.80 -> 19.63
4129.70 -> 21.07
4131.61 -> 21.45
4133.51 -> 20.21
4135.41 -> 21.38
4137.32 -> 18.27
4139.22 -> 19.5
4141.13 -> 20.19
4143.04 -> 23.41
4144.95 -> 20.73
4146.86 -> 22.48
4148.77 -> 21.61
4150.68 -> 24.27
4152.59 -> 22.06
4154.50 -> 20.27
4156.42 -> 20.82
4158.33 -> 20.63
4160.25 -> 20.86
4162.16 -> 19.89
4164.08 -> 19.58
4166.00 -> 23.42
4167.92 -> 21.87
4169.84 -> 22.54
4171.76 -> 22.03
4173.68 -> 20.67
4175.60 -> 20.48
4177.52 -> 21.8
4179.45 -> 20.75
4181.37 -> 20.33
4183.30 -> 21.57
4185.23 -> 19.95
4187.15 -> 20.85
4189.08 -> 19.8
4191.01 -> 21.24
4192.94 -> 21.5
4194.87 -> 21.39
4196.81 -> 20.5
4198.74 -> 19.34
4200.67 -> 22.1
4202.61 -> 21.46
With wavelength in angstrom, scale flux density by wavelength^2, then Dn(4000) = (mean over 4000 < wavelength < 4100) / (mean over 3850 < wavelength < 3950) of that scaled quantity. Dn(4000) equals 1.10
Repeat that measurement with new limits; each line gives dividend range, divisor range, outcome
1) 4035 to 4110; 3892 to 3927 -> 1.14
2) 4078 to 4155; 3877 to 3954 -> 1.12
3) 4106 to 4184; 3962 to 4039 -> 1.10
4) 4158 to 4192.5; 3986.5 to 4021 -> 1.09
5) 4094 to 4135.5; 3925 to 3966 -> 1.10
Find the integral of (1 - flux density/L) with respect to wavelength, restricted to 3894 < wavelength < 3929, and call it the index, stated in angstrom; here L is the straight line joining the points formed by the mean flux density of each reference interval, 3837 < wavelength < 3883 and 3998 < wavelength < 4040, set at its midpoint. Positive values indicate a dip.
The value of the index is 1.76 angstrom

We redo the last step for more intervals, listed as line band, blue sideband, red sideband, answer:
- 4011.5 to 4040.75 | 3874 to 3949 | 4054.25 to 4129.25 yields 0.87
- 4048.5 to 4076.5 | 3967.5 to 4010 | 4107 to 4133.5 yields -1.39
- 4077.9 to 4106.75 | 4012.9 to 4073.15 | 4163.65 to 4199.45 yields 0.27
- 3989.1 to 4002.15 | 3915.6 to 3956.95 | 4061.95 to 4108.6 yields -0.12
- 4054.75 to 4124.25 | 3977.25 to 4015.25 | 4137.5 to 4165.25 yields -0.82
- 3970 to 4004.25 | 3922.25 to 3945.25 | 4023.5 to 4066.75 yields 0.58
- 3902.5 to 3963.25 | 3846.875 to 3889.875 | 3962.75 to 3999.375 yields 1.25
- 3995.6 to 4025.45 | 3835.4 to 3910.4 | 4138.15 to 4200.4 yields 0.13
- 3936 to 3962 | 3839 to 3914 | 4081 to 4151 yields 0.10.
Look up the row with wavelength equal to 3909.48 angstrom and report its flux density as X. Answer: 20.34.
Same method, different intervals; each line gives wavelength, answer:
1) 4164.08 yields 19.58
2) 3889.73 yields 23.27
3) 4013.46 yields 20.9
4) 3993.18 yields 21.43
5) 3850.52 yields 21.61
